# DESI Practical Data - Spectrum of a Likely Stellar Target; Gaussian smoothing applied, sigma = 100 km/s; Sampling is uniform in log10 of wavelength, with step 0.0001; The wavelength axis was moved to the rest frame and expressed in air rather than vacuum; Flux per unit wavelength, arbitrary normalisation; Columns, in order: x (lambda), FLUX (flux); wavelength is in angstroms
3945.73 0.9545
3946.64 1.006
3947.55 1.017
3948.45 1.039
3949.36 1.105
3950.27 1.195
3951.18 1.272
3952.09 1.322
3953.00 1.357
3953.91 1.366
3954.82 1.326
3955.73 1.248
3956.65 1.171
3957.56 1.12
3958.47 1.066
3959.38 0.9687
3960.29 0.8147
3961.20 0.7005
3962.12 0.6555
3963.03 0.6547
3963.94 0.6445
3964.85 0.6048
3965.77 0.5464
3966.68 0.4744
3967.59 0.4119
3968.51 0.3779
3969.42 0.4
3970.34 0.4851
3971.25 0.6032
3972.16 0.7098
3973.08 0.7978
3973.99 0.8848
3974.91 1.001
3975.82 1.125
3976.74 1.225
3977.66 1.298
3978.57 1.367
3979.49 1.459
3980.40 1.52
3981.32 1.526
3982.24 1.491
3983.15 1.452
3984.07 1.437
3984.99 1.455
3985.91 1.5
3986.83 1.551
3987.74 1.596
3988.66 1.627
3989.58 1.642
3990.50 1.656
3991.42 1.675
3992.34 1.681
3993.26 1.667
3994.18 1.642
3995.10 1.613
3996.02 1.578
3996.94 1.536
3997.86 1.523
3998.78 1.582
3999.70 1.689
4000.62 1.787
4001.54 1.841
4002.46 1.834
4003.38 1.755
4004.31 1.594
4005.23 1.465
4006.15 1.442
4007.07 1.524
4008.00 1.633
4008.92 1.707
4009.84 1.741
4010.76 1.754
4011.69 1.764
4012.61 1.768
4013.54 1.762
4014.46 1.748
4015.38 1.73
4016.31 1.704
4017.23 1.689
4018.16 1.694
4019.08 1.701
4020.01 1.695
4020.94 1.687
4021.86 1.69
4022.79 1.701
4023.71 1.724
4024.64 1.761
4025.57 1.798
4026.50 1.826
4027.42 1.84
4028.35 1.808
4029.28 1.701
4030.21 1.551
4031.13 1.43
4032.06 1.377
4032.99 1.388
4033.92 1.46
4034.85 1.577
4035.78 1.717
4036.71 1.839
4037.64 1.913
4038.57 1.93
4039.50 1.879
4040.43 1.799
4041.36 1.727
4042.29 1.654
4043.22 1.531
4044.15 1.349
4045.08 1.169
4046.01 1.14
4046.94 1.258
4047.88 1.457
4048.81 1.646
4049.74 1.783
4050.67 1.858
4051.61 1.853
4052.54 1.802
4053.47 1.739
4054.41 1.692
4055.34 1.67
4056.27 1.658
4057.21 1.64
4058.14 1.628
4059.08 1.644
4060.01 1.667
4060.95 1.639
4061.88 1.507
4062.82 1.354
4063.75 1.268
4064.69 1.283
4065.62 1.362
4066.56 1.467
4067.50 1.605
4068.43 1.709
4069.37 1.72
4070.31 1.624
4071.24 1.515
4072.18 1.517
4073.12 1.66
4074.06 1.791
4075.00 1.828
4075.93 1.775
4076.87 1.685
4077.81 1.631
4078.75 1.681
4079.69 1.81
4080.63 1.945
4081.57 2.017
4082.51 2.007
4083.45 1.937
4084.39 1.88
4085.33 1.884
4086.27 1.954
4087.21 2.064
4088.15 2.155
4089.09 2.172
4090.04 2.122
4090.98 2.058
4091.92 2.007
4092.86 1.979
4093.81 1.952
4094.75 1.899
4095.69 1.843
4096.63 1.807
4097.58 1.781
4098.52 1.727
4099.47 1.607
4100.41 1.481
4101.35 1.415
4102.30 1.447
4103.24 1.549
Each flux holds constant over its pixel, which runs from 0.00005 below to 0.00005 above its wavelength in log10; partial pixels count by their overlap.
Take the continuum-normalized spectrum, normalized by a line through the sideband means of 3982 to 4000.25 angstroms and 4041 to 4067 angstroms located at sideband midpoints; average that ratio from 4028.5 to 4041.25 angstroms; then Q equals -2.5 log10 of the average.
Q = -0.07 mag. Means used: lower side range 1.58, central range 1.66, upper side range 1.55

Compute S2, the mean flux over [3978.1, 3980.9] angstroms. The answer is 1.45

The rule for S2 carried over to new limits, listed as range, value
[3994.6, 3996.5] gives 1.6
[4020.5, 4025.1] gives 1.71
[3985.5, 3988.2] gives 1.55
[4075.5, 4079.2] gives 1.69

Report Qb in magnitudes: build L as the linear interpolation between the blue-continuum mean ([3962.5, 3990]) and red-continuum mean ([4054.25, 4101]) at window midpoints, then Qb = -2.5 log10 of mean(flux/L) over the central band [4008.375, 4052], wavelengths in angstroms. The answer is -0.17 mag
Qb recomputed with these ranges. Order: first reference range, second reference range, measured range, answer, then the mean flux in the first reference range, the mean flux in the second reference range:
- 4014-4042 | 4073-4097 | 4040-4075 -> 0.15 mag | 1.7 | 1.91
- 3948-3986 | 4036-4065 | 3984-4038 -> -0.24 mag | 1.02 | 1.61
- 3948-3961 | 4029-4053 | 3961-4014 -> 0.02 mag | 1.16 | 1.61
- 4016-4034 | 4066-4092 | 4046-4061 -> 0.07 mag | 1.67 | 1.83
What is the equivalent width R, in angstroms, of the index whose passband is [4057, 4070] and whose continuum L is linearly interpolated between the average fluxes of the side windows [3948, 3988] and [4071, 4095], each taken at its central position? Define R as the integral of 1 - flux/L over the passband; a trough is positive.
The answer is 1.55 angstroms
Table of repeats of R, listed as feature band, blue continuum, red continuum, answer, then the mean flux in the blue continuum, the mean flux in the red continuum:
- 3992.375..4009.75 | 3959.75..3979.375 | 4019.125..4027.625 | -4.0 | 0.765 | 1.74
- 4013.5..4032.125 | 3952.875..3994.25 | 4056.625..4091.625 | -3.6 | 1.12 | 1.74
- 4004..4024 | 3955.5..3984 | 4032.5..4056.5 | -4.9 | 0.934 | 1.63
